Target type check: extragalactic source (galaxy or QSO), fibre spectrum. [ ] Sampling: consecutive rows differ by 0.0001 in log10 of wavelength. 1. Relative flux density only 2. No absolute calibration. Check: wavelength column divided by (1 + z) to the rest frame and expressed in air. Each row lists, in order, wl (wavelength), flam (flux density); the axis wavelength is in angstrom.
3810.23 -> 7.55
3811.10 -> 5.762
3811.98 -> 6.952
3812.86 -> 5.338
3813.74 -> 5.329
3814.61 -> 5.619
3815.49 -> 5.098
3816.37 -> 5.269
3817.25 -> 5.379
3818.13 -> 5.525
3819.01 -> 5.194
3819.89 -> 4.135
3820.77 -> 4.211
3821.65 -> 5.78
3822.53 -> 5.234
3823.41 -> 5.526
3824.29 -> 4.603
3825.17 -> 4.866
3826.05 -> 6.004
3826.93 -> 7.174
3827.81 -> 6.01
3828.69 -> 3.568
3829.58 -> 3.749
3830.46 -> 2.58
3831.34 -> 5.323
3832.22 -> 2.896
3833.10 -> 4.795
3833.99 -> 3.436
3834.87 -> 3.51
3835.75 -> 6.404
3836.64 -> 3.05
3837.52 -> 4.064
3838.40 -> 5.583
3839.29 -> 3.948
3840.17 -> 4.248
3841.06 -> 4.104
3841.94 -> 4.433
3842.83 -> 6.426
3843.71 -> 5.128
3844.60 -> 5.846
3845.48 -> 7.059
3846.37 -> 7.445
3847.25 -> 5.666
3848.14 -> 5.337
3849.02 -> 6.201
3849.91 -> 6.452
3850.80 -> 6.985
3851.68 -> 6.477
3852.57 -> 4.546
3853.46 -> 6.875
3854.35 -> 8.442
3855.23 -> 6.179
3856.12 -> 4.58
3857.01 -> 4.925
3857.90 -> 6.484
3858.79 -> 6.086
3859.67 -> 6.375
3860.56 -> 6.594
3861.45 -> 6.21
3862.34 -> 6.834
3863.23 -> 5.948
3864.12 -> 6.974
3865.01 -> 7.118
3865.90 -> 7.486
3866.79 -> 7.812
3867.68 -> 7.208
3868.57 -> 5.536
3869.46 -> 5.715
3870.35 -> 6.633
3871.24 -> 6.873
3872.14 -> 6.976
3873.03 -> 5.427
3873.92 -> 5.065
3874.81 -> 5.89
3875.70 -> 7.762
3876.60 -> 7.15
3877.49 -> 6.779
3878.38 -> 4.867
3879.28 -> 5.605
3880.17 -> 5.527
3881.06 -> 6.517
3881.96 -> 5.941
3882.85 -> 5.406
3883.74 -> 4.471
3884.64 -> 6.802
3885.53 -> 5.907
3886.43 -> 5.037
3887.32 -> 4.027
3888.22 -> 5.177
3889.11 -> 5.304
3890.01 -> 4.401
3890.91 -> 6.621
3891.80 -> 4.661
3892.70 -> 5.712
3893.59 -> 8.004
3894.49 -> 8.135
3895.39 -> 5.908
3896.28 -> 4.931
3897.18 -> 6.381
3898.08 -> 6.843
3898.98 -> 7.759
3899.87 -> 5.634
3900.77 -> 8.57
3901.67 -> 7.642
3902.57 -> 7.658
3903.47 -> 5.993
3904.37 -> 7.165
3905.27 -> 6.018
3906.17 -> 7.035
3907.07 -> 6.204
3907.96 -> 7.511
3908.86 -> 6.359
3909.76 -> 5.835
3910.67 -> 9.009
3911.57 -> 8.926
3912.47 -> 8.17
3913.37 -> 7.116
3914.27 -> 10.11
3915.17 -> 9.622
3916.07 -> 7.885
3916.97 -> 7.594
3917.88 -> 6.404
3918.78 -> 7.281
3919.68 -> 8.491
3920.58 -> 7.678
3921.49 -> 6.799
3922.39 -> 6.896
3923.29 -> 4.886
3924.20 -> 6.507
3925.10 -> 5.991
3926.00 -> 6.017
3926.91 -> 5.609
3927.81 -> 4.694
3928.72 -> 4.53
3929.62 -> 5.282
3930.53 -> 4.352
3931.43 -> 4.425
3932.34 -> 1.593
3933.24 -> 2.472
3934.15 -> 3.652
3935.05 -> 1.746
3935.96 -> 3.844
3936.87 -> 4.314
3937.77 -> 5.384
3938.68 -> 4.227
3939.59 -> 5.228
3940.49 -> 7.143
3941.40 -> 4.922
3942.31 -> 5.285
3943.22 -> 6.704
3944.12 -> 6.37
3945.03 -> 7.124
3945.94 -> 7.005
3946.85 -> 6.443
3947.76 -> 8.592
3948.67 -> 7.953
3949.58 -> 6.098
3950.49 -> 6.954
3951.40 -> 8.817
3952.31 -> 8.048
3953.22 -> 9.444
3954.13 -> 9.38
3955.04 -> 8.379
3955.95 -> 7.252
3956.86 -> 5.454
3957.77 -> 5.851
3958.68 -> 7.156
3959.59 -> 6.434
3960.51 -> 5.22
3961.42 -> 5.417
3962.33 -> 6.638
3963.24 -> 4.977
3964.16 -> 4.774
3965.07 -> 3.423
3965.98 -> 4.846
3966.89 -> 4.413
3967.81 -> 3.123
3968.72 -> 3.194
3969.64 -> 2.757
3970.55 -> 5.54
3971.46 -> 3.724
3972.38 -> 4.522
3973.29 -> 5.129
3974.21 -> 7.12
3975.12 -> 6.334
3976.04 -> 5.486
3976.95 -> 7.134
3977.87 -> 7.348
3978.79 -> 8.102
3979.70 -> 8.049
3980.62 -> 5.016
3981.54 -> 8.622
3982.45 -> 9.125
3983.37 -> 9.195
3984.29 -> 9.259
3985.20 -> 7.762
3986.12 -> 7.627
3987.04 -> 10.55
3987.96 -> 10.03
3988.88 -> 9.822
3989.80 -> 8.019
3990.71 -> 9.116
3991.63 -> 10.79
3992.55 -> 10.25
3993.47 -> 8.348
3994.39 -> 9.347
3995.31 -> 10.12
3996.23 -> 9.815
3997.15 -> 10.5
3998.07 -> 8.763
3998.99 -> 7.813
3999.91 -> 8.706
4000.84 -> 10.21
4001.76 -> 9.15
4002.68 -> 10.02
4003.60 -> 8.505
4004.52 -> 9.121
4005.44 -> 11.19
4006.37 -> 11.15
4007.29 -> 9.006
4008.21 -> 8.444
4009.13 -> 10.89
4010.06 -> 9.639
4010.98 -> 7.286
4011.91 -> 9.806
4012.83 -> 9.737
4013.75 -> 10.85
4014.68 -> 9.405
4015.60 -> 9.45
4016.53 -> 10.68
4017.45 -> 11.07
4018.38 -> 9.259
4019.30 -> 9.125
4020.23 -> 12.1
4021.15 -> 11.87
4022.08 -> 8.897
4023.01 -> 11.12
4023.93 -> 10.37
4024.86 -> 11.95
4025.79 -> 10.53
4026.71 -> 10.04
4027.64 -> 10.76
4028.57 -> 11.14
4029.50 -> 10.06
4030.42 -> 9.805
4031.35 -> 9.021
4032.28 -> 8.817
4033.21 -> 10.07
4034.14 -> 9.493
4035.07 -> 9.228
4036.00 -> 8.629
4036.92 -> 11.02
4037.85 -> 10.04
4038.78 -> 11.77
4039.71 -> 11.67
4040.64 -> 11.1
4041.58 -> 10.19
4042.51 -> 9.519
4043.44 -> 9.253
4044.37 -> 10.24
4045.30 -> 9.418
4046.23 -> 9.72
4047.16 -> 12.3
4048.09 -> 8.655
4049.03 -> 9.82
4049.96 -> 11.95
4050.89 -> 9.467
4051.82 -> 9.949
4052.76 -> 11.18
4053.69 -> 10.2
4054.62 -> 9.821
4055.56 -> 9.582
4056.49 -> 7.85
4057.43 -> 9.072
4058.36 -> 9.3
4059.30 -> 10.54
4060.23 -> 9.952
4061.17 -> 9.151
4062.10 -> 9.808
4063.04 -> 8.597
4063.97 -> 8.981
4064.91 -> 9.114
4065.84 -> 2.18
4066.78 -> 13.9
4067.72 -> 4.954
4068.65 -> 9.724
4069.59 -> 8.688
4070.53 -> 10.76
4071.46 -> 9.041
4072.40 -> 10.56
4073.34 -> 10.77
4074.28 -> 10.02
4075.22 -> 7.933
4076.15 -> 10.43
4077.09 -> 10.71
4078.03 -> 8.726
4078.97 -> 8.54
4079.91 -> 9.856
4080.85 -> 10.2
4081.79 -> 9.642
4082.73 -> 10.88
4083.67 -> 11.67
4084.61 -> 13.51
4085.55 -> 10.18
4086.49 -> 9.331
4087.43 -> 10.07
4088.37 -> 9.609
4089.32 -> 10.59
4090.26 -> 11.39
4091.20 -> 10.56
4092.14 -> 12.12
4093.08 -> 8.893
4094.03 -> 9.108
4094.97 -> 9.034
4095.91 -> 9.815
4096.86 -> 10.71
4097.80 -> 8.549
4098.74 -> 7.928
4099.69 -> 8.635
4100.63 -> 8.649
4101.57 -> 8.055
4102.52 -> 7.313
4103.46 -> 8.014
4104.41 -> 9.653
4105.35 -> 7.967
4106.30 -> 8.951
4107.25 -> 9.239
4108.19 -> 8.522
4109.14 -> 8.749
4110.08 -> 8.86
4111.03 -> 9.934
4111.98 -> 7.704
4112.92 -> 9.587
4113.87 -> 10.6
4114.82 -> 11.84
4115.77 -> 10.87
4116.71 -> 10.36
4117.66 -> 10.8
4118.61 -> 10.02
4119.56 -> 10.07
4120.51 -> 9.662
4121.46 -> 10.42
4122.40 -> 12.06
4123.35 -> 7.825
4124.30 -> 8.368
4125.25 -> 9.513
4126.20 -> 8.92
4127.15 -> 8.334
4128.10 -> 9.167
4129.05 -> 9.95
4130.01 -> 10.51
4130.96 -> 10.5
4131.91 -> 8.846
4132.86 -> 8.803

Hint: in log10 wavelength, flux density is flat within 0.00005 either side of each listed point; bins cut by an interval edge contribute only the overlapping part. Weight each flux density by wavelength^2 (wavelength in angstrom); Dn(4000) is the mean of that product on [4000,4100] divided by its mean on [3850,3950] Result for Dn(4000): 1.71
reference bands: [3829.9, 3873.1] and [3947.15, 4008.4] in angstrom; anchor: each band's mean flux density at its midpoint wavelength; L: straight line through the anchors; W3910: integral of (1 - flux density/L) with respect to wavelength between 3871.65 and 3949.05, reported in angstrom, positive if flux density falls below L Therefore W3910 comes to 4.8 angstrom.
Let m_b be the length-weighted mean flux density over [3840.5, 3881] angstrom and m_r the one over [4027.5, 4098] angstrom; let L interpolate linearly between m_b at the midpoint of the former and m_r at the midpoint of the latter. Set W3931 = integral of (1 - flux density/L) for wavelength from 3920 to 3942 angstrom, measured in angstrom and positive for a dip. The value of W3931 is 7.4 angstrom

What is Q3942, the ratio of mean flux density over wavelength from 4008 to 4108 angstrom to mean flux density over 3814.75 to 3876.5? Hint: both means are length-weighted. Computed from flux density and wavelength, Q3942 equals 1.74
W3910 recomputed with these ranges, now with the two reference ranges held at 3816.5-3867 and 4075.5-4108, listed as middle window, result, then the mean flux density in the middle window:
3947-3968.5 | 2.82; 6.42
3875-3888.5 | 0.76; 5.81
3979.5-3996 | -2.19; 8.97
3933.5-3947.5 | 3.62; 5.3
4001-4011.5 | -1.65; 9.51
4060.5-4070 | 0.68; 8.54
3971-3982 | 1.93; 6.39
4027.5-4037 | -1.19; 9.75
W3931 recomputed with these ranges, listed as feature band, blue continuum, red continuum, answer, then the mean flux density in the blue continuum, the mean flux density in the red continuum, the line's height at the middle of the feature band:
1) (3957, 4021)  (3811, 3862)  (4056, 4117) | -0.6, 5.36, 9.48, 7.88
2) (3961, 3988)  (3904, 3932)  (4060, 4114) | 5.0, 6.76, 9.41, 7.65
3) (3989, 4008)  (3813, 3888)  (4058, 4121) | -3.4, 5.62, 9.55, 8.06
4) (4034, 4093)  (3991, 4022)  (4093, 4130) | -2.3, 9.75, 9.32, 9.52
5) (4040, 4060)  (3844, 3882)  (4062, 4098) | -1.5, 6.33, 9.73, 9.26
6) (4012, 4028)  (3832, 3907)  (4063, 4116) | -3.9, 5.98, 9.48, 8.38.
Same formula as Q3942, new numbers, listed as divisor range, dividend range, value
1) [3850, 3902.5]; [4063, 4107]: 1.51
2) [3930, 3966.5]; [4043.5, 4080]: 1.63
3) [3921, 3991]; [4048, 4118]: 1.55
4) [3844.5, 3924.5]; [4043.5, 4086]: 1.48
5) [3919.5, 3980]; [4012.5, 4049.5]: 1.76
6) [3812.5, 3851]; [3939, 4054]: 1.67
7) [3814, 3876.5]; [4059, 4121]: 1.70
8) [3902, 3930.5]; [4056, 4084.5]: 1.37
